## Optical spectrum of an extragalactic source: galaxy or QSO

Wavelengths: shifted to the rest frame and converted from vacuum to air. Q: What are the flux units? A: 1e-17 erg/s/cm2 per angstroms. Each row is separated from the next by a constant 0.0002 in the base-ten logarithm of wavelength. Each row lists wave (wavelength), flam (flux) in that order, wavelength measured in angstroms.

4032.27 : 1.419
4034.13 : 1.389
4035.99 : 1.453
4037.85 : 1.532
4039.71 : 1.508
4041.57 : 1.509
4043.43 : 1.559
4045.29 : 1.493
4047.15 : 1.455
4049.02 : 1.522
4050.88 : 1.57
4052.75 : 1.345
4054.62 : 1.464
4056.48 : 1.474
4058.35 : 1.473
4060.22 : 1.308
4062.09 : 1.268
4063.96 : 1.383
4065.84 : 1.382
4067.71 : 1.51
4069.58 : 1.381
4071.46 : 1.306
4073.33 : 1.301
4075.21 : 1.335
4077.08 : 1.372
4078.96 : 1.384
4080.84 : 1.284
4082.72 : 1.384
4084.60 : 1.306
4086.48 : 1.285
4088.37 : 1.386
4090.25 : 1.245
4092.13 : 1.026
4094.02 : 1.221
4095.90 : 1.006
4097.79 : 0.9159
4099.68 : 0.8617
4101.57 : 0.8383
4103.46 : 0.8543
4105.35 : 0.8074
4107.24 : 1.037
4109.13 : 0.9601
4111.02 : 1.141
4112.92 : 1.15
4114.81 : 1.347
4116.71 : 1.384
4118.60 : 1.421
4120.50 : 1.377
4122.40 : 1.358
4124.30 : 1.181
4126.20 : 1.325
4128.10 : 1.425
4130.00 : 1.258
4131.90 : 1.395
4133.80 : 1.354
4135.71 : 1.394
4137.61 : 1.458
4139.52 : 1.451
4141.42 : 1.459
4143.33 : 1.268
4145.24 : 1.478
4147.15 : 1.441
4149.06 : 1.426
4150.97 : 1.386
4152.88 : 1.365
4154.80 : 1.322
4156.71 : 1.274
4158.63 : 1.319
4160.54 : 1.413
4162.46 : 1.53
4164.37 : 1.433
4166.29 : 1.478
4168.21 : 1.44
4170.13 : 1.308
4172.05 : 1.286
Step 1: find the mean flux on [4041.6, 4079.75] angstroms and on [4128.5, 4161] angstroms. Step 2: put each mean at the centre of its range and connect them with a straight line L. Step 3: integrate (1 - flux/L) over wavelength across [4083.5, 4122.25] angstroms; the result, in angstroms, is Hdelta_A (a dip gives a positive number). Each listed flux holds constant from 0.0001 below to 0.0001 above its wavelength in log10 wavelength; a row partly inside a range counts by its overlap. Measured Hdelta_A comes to 7.3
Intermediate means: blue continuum 1.42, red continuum 1.38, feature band 1.13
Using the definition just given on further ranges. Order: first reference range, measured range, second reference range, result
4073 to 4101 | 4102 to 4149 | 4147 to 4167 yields 1.4 angstroms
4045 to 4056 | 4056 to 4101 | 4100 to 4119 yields 0.4 angstroms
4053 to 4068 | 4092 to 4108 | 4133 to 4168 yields 5.2 angstroms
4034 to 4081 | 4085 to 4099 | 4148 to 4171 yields 2.6 angstroms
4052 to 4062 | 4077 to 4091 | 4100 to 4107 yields -3.2 angstroms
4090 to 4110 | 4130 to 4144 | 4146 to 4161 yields -1.6 angstroms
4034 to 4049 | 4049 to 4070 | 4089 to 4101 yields -1.2 angstroms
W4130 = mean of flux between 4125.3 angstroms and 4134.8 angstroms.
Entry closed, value 1.35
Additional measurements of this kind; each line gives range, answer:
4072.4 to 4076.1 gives 1.32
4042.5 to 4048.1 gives 1.5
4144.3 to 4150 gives 1.45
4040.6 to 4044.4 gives 1.54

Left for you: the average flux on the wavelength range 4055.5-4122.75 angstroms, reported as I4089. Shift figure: 1.23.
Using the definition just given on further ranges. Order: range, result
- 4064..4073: 1.39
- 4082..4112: 1.08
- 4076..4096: 1.28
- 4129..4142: 1.39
